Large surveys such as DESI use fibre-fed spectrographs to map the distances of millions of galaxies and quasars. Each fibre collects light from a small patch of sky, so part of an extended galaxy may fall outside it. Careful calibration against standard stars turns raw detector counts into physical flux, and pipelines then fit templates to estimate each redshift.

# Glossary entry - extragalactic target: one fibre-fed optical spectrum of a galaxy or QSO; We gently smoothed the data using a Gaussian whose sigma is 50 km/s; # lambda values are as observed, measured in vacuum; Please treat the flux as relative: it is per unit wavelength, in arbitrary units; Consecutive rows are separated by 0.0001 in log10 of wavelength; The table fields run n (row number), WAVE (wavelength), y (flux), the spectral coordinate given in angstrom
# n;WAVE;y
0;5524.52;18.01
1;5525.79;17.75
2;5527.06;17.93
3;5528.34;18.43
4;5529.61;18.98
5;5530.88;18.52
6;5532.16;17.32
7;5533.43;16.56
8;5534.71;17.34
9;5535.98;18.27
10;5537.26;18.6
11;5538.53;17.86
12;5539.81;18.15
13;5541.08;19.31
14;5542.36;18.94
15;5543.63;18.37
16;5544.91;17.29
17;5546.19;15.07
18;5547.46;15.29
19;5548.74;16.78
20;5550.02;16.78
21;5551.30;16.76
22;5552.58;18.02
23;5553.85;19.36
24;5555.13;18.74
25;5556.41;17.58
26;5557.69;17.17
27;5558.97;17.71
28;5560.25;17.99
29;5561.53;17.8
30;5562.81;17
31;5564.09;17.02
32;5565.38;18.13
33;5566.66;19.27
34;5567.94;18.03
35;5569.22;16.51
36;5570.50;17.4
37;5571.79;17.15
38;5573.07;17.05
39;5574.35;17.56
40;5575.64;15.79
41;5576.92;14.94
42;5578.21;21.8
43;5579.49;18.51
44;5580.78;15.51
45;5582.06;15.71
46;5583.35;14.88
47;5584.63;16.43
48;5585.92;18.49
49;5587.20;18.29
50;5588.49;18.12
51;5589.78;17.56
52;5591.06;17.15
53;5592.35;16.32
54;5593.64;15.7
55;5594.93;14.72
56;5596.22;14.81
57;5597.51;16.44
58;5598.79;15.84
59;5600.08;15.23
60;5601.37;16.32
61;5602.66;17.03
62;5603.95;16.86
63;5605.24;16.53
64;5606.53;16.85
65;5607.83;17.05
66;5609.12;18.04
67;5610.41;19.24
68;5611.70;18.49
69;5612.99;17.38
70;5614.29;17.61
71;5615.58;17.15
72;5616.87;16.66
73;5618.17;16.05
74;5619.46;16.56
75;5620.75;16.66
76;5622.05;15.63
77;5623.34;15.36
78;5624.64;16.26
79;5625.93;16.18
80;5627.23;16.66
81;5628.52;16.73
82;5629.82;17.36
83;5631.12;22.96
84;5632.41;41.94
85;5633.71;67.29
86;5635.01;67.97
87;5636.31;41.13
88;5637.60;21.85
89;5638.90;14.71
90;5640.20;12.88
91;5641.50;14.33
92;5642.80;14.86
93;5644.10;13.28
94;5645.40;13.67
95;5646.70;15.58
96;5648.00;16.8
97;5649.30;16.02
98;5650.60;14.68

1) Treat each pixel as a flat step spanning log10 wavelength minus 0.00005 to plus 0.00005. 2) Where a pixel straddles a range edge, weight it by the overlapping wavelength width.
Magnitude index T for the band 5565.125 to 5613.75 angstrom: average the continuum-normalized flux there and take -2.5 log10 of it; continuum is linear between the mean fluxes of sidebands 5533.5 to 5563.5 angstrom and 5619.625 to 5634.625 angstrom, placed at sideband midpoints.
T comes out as 0.23 mag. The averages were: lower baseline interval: 17.6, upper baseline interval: 24.5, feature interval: 17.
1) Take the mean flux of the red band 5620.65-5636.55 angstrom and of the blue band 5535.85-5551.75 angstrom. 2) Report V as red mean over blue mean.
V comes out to 1.64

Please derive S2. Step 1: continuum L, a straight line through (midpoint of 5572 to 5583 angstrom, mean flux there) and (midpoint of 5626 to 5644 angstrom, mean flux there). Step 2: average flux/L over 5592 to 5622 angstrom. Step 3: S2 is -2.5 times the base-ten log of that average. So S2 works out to 0.32 mag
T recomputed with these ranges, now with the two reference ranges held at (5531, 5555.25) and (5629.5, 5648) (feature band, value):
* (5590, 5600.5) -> 0.39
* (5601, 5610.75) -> 0.35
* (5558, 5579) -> 0.14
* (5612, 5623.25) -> 0.43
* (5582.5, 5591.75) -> 0.26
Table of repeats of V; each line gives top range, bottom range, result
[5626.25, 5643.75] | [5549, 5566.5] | 1.58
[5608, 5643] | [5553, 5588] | 1.29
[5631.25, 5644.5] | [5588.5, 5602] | 1.93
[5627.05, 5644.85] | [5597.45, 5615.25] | 1.62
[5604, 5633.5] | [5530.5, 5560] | 1.08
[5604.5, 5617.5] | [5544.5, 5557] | 1.02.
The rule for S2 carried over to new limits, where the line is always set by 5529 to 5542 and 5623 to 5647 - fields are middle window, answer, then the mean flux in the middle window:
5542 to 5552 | 0.12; 16.9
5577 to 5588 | 0.21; 17.3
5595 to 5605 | 0.36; 16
